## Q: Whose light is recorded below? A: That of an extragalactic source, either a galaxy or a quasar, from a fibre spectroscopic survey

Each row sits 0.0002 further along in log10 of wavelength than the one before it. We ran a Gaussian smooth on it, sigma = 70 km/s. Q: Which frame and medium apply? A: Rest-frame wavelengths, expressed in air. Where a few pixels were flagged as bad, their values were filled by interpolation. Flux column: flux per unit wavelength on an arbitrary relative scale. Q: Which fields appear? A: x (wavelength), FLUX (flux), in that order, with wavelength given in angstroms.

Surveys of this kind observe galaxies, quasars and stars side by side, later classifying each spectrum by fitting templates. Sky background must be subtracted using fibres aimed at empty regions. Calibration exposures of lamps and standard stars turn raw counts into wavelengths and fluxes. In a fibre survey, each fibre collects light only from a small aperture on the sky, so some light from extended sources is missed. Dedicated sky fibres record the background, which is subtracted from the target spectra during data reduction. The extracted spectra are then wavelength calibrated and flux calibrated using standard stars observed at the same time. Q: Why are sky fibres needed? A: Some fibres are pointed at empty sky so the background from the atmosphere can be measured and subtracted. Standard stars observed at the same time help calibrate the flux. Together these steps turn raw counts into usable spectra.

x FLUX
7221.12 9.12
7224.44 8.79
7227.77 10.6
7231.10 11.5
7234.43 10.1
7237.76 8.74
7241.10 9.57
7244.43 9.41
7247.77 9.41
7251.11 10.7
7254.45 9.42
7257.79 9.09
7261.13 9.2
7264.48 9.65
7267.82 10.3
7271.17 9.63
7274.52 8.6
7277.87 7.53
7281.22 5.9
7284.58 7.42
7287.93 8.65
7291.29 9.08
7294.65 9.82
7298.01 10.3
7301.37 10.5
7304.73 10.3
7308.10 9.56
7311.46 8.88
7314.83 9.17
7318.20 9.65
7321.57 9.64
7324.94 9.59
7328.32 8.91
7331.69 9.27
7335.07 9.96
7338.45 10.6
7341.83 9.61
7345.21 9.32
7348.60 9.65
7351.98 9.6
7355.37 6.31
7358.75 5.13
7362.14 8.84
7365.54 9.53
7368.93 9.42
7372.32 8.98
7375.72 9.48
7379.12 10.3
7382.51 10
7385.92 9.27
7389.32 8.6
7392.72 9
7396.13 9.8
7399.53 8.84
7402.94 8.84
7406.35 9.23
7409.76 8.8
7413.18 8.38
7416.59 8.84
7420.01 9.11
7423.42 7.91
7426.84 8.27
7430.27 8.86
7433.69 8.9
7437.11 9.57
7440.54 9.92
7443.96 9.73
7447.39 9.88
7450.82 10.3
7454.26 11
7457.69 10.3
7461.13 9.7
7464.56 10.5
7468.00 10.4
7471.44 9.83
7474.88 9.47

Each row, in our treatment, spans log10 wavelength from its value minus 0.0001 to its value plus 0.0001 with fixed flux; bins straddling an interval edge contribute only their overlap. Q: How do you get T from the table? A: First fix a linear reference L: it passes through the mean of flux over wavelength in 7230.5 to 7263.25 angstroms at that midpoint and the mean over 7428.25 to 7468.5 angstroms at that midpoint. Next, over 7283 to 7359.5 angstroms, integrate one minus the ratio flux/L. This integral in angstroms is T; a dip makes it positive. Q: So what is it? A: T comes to 4.1 angstroms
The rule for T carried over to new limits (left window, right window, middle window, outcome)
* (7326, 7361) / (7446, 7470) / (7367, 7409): 0.5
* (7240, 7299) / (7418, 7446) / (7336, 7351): -1.2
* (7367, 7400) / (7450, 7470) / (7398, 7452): 4.6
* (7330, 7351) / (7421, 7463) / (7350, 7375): 3.5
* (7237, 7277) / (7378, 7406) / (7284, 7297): 0.7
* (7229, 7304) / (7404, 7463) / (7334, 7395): 1.6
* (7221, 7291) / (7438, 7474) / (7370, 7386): 0.2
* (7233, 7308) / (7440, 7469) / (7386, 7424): 4.0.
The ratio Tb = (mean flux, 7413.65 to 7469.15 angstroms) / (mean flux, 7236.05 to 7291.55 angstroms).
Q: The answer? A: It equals 1.07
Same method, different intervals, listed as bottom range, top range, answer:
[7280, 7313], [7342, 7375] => 0.95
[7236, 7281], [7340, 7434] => 0.96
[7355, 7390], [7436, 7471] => 1.15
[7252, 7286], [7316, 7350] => 1.10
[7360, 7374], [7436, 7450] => 1.08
